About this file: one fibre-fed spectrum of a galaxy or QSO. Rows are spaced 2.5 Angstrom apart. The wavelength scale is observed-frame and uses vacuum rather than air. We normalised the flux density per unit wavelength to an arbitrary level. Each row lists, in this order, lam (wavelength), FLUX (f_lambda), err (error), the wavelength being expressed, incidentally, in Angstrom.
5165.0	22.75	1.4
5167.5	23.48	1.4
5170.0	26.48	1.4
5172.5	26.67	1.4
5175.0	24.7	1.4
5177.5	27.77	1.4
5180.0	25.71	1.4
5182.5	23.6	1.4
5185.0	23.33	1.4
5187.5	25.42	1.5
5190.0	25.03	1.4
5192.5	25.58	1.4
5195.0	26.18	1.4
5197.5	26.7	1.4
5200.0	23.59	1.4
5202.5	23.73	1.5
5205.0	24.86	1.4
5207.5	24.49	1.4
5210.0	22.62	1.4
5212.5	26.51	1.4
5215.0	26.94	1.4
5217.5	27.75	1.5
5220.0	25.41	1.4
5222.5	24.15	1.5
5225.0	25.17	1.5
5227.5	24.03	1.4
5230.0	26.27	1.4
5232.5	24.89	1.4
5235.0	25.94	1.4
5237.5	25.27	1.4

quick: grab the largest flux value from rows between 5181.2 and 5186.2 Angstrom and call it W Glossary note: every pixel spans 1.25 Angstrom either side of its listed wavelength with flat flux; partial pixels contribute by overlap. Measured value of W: 23.6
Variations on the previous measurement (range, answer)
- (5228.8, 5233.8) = 26.27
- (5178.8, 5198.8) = 26.7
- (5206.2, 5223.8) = 27.75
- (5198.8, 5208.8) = 24.86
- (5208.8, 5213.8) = 26.51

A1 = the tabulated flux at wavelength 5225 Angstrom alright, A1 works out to 25.17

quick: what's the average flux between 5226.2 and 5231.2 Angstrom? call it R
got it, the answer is 25.1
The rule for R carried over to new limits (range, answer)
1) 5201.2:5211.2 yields 23.9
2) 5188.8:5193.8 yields 25.3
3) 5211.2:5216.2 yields 26.7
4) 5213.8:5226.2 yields 25.9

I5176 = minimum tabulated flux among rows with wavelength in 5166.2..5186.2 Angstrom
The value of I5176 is 23.33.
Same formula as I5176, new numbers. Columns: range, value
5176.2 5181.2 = 25.71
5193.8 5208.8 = 23.59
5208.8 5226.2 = 22.62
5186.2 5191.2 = 25.03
